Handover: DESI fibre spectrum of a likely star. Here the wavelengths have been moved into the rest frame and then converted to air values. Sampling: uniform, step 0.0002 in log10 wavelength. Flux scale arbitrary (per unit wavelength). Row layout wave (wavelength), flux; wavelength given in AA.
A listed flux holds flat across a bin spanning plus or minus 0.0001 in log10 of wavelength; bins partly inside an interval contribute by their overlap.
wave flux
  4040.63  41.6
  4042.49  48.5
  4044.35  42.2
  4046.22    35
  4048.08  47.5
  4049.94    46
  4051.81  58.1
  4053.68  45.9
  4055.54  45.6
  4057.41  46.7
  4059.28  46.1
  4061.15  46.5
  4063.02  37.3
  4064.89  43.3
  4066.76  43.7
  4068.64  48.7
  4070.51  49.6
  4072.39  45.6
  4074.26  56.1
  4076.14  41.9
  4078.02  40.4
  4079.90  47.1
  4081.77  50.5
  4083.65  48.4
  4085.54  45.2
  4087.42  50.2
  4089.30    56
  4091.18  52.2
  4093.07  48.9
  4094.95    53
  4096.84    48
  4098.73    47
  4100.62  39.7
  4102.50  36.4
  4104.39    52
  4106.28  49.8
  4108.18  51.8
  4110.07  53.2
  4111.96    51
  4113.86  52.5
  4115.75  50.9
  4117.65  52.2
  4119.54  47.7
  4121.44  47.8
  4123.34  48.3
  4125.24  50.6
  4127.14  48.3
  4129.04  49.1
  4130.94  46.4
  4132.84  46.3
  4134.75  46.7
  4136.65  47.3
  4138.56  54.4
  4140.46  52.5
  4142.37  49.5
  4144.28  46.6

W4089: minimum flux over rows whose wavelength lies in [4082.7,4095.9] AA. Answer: 45.2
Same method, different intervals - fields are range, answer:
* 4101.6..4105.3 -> 36.4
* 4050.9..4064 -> 37.3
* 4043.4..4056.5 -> 35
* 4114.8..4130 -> 47.7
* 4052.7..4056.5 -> 45.6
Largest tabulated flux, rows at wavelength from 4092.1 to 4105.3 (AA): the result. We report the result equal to 53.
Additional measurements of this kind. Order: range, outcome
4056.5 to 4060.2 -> 46.7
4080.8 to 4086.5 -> 50.5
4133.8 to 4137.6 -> 47.3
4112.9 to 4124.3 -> 52.5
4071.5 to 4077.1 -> 56.1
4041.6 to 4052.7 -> 58.1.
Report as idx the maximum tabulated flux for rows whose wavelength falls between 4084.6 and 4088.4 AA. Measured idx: 50.2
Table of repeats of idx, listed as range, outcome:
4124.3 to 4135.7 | 50.6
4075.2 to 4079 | 41.9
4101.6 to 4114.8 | 53.2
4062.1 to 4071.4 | 49.6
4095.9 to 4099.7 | 48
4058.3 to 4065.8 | 46.5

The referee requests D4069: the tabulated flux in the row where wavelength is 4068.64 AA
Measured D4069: 48.7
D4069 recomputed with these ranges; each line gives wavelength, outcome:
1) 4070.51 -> 49.6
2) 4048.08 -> 47.5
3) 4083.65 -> 48.4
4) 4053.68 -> 45.9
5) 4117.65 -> 52.2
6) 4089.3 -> 56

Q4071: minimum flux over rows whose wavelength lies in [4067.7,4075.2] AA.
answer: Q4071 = 45.6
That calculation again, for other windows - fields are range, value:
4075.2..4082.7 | 40.4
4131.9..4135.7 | 46.3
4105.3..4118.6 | 49.8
